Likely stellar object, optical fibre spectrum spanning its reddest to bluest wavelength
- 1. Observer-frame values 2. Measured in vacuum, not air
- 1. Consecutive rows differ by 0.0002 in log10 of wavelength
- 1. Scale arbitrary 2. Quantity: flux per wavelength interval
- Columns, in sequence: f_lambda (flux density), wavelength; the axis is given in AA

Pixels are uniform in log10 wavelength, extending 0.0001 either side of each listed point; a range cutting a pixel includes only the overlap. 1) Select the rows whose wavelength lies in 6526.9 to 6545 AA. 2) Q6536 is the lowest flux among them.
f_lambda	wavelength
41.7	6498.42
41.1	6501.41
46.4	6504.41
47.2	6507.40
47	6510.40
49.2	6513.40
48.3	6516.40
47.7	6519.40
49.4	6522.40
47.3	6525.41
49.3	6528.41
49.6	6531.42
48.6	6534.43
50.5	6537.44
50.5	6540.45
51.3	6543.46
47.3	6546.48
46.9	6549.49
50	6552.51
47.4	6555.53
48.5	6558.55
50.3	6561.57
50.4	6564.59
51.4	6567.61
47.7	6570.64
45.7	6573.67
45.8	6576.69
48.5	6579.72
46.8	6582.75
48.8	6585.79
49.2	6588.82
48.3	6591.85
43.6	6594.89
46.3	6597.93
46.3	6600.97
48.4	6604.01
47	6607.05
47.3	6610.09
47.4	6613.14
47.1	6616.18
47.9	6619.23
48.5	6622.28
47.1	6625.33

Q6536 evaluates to 48.6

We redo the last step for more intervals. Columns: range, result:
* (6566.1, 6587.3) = 45.7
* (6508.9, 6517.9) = 47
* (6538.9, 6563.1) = 46.9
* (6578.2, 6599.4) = 43.6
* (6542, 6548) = 47.3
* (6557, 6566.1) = 48.5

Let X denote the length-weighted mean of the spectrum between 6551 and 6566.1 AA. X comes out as 49.3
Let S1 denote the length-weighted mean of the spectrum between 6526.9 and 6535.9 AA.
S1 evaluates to 49.2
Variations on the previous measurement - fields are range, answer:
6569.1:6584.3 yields 46.9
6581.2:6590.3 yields 48.2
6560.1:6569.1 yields 50.7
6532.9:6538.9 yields 49.5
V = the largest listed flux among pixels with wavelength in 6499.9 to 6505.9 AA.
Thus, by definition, 46.4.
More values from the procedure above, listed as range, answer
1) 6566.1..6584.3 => 51.4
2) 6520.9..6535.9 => 49.6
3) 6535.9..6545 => 51.3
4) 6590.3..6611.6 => 48.4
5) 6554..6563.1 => 50.3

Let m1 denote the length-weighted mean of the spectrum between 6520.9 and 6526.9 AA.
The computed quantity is 48.3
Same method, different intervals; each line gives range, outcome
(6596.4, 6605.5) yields 47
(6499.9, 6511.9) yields 45.4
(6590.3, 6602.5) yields 46.1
